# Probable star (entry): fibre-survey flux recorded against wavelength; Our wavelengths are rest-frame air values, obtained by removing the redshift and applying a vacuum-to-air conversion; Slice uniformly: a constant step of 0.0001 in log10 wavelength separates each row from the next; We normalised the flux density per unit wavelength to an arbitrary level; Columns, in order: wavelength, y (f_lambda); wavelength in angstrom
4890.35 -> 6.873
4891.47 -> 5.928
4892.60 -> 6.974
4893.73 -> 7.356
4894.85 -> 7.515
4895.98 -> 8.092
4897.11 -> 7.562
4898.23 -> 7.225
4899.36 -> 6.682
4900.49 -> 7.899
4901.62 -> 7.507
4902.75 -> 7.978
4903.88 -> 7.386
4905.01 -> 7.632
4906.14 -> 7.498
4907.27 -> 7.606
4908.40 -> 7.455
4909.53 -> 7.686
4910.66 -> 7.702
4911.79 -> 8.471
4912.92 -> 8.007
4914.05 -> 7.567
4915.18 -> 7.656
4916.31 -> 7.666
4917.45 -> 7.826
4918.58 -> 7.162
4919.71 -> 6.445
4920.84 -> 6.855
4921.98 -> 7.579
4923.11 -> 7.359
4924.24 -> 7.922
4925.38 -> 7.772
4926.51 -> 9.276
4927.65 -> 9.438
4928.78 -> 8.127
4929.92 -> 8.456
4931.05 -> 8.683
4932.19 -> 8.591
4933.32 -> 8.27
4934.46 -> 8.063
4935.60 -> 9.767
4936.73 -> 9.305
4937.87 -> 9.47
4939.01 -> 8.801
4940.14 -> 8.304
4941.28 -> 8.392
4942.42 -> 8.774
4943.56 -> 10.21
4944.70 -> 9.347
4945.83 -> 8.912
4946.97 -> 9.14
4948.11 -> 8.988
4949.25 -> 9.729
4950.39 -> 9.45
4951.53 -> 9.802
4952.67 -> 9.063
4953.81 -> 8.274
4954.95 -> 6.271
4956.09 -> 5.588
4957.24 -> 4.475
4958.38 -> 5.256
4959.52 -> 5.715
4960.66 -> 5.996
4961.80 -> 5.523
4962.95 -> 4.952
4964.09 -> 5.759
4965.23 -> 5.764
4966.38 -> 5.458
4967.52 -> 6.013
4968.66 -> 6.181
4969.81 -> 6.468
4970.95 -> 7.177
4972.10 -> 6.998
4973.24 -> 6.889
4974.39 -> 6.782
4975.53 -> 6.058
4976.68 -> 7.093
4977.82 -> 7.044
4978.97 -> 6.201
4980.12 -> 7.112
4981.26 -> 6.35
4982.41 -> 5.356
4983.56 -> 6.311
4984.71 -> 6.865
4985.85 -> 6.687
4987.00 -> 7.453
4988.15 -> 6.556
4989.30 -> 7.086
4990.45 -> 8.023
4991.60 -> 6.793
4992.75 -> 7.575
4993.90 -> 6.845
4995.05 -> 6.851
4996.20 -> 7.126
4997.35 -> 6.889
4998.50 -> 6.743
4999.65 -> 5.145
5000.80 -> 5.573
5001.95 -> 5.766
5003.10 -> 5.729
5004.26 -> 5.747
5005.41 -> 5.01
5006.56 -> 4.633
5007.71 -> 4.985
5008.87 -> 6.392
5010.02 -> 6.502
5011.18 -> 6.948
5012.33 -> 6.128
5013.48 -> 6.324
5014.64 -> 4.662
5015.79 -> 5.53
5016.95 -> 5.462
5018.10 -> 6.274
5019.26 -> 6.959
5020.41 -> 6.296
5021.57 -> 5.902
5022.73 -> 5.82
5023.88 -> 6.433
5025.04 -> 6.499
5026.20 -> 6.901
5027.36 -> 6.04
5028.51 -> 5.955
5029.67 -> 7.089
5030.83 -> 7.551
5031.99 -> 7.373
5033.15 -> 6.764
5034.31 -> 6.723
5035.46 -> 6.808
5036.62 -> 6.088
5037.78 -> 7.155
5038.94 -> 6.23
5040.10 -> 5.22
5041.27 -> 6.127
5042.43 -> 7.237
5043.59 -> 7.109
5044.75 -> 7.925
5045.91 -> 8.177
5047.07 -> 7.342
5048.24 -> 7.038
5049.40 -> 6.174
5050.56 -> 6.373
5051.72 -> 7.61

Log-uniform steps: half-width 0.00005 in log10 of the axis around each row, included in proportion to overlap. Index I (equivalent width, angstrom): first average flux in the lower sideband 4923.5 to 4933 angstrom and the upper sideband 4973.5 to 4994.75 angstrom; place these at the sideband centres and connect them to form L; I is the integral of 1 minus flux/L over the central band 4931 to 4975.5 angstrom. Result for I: 1.2 angstrom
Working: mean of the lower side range 8.51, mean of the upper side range 6.79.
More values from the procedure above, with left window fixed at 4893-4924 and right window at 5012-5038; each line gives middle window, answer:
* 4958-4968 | 2.0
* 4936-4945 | -2.3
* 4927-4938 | -2.3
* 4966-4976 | 0.6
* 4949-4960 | -0.3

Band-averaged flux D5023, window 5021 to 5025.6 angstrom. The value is 6.16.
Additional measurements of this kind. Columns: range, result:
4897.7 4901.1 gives 7.26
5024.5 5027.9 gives 6.47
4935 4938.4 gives 9.5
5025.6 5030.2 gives 6.49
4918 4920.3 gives 6.83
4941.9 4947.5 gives 9.29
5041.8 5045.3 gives 7.41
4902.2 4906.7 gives 7.62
